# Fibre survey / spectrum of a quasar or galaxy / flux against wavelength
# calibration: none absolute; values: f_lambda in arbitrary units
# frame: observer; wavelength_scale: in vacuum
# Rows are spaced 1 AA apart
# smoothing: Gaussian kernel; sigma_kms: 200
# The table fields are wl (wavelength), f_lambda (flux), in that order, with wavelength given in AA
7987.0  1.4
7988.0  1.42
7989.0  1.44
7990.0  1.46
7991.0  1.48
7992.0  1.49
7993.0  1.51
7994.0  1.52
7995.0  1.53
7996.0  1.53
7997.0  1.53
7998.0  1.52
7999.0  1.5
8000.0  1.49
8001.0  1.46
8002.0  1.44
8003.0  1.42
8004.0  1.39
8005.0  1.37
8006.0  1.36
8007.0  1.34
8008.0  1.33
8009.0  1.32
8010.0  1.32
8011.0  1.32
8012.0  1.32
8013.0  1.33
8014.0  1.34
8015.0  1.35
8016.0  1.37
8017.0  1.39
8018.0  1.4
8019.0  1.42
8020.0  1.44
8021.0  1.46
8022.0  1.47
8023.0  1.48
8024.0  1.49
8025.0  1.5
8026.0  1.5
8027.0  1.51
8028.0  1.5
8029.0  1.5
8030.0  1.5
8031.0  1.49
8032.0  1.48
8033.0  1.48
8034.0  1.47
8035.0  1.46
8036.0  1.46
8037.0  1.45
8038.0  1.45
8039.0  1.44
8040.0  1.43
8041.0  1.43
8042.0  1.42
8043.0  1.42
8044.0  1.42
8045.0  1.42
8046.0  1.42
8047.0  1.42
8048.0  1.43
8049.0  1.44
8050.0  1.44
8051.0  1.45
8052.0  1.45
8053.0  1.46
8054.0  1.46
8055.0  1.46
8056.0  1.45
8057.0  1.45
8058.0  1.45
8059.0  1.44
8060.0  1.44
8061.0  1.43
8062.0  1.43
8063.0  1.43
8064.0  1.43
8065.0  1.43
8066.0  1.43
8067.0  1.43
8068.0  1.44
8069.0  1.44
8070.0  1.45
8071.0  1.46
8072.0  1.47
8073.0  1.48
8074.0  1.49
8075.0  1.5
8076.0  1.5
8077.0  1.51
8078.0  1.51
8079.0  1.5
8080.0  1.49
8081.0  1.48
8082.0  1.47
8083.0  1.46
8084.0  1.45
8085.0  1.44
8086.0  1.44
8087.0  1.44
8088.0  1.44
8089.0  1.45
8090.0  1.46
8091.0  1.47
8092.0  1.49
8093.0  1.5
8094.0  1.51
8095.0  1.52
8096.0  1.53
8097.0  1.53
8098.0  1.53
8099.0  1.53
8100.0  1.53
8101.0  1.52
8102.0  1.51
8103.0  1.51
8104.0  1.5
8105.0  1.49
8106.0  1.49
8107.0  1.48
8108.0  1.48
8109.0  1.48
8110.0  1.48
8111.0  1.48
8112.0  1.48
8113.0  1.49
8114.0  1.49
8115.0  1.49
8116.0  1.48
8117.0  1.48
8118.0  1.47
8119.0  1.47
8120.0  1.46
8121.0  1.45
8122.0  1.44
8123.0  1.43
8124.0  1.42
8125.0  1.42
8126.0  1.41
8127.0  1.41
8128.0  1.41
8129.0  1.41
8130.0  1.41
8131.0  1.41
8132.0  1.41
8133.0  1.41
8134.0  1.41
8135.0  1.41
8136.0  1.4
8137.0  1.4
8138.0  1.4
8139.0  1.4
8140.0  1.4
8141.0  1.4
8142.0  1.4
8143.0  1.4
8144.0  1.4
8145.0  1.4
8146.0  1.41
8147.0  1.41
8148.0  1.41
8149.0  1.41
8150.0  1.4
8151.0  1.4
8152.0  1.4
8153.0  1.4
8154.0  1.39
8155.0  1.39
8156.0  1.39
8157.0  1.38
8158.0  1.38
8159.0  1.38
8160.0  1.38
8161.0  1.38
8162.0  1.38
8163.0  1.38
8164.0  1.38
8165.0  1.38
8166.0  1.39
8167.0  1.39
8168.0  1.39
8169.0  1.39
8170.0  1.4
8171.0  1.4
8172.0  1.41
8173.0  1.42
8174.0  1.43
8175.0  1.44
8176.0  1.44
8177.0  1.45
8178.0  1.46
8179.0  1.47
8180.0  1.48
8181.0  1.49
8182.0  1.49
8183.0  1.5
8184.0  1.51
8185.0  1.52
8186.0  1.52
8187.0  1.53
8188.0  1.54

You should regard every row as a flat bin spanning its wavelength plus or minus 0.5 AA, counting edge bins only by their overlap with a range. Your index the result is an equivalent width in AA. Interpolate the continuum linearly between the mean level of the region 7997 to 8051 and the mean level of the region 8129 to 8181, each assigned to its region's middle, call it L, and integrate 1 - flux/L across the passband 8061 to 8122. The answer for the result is -2.6 AA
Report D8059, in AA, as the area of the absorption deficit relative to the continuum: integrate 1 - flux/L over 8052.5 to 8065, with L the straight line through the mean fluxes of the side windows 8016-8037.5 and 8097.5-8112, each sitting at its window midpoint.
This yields 0.3 AA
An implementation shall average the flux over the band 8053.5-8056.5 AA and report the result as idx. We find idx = 1.46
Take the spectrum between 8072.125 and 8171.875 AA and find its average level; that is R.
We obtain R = 1.44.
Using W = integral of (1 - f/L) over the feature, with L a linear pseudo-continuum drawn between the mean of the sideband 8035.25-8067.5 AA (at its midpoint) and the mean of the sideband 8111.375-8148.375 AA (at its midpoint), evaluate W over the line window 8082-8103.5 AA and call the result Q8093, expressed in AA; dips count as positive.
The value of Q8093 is -0.8 AA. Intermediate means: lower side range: 1.44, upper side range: 1.43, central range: 1.49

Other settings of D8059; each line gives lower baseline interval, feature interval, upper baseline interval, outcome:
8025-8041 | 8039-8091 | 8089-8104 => 1.41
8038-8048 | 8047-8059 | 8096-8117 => -0.08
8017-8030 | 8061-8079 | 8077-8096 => 0.17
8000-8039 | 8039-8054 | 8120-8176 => -0.14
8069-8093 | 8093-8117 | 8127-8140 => -0.98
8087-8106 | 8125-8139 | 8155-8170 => 0.29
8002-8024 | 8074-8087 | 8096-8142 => -0.45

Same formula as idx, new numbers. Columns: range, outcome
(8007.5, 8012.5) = 1.32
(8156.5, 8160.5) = 1.38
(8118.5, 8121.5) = 1.46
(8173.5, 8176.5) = 1.44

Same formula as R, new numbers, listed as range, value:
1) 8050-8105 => 1.47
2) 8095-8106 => 1.52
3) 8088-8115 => 1.5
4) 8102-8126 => 1.47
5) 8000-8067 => 1.43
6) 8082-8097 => 1.47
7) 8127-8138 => 1.41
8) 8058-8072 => 1.44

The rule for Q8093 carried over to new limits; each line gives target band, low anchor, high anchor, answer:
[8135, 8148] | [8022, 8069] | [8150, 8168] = -0.05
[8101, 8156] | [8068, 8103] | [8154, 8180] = 0.28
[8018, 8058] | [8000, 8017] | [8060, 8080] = -1.27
